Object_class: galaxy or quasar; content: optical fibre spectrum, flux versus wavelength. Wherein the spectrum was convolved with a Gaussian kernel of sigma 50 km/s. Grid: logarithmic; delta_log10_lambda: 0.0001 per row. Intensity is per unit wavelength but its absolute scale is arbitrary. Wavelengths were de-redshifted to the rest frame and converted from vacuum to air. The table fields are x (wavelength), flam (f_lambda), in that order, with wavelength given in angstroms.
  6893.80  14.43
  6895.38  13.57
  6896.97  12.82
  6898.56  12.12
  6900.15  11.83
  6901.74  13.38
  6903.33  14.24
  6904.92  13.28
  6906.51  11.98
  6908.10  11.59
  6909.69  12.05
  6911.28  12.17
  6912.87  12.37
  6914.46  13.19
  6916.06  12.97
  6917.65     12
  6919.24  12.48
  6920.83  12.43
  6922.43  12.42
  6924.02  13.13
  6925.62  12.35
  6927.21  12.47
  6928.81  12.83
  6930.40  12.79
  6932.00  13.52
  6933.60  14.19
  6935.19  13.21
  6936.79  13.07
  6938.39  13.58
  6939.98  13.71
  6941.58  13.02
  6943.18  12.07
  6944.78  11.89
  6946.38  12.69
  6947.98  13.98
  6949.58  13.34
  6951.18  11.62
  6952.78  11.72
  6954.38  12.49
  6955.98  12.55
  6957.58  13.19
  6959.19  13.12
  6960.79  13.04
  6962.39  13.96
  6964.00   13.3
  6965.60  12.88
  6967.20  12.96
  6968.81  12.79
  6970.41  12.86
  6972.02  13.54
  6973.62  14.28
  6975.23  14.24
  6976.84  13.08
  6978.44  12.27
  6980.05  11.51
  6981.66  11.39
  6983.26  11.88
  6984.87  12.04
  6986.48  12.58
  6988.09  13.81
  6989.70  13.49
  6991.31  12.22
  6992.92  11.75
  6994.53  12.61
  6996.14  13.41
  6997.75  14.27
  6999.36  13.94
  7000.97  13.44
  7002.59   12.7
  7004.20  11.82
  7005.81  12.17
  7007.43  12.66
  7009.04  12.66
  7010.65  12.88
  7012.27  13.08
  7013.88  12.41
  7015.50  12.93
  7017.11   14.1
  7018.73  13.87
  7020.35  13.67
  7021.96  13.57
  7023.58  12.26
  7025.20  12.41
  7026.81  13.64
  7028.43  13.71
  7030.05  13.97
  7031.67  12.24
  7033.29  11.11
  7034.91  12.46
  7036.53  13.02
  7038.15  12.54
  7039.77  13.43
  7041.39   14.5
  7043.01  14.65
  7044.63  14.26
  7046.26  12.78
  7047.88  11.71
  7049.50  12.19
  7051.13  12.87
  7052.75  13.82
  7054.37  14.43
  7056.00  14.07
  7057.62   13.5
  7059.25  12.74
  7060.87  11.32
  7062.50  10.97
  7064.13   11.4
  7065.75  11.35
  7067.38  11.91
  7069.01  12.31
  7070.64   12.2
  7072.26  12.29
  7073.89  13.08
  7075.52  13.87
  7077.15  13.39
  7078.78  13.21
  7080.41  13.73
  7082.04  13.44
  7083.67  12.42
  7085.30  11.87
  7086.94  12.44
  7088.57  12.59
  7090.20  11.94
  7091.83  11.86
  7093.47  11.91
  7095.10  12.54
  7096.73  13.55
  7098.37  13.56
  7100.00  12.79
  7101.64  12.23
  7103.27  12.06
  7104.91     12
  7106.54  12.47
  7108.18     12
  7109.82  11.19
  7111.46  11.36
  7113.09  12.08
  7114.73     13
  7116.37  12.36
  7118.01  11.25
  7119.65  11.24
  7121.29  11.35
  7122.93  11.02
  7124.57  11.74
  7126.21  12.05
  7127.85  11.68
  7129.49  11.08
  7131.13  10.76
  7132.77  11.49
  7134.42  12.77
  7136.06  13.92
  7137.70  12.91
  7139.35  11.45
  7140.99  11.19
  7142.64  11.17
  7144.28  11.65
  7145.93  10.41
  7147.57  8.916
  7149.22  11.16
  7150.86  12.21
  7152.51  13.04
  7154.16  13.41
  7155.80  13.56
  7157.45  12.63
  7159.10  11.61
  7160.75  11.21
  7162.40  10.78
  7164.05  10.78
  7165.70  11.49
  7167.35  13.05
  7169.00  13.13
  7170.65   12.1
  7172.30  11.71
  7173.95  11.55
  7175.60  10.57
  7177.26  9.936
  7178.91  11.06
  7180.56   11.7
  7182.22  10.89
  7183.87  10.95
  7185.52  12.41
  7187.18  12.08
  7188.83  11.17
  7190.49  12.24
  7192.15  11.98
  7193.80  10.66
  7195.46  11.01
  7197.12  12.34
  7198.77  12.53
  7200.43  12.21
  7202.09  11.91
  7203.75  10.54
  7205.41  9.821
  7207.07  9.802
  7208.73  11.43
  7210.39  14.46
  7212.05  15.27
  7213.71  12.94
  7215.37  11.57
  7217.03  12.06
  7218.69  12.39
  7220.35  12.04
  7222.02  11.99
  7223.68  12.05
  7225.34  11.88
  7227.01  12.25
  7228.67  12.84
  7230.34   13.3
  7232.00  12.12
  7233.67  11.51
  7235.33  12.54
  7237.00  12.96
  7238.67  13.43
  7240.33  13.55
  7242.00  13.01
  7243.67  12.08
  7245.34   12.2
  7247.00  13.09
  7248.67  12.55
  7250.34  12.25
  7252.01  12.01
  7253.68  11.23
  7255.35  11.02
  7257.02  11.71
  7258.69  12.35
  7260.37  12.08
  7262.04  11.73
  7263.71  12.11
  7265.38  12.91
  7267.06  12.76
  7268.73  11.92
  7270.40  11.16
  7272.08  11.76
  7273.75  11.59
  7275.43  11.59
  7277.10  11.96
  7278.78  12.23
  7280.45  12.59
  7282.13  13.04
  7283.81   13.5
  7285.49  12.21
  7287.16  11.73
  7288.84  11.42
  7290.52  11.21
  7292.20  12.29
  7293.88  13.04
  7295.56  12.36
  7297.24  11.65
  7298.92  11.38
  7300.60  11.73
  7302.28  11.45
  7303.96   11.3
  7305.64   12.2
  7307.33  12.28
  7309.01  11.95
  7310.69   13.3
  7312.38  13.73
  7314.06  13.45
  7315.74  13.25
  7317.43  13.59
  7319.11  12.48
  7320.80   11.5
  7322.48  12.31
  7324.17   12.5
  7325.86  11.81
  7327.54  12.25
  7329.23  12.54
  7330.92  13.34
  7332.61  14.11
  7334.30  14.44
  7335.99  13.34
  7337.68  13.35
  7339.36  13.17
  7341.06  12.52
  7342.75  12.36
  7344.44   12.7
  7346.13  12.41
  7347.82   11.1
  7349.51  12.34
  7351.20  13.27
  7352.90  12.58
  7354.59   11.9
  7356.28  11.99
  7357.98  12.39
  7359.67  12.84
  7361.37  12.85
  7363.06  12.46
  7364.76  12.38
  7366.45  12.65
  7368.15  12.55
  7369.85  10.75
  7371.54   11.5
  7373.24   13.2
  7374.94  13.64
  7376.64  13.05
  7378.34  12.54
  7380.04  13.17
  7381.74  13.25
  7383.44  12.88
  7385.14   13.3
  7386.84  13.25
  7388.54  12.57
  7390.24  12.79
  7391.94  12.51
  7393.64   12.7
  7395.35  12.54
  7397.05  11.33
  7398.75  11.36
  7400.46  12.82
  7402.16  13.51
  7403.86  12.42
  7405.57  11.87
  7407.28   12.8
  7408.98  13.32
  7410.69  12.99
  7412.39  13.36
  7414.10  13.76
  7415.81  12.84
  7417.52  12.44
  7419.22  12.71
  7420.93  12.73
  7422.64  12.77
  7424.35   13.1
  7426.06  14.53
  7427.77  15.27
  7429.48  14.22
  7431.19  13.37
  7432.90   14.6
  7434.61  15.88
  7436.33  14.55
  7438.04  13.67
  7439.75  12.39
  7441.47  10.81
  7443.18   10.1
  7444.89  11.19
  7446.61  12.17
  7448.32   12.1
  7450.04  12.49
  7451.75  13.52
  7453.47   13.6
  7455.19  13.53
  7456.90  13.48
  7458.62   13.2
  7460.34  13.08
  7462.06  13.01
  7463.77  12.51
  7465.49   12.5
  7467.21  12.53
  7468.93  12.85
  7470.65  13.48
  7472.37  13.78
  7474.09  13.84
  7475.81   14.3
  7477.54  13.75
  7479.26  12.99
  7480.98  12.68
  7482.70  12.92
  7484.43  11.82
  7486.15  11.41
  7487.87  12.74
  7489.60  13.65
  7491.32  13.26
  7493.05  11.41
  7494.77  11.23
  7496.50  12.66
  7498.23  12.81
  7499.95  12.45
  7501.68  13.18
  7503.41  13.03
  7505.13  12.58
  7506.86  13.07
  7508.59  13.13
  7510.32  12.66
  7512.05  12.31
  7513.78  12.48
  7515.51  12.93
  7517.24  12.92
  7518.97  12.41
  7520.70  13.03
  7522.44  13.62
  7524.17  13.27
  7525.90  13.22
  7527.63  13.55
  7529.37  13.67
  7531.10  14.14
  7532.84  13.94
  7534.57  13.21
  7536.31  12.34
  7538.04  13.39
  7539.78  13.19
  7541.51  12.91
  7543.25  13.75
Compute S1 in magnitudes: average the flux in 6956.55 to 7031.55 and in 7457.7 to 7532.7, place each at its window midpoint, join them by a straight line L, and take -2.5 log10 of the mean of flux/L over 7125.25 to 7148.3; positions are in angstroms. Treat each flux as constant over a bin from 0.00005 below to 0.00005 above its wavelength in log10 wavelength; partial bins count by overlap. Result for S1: 0.127 mag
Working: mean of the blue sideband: 13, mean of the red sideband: 12.9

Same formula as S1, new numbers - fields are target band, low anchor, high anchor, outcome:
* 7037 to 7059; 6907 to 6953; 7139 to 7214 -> -0.10 mag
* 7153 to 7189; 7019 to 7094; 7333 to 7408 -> 0.09 mag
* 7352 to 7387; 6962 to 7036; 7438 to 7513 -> 0.01 mag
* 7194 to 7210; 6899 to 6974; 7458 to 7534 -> 0.14 mag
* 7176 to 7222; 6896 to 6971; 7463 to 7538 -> 0.10 mag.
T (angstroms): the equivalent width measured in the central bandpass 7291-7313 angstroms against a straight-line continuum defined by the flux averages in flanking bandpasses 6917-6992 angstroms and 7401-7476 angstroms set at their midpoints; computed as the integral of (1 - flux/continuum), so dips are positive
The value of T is 1.5 angstroms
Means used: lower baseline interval 12.9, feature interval 12.2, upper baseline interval 13.1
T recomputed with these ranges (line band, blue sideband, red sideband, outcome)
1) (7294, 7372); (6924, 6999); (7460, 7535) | 2.7 angstroms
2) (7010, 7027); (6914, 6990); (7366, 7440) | -0.3 angstroms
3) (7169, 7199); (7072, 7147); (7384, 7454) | 2.0 angstroms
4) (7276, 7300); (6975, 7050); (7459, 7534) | 1.4 angstroms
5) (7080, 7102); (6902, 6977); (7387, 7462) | 0.5 angstroms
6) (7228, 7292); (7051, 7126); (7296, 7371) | 1.2 angstroms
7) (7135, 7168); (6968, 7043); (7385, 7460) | 2.9 angstroms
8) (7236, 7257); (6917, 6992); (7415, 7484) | 1.0 angstroms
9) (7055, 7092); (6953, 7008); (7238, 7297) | 0.4 angstroms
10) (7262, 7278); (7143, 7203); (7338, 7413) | 0.2 angstroms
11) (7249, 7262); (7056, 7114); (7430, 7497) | 0.8 angstroms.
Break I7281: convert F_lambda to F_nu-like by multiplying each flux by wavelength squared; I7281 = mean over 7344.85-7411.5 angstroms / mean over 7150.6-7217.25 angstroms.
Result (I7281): 1.1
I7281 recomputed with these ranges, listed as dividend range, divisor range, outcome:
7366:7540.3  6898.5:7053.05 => 1.14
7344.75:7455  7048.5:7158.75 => 1.13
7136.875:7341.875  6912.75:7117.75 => 1.01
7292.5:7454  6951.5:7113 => 1.09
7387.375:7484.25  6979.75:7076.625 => 1.13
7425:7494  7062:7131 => 1.18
